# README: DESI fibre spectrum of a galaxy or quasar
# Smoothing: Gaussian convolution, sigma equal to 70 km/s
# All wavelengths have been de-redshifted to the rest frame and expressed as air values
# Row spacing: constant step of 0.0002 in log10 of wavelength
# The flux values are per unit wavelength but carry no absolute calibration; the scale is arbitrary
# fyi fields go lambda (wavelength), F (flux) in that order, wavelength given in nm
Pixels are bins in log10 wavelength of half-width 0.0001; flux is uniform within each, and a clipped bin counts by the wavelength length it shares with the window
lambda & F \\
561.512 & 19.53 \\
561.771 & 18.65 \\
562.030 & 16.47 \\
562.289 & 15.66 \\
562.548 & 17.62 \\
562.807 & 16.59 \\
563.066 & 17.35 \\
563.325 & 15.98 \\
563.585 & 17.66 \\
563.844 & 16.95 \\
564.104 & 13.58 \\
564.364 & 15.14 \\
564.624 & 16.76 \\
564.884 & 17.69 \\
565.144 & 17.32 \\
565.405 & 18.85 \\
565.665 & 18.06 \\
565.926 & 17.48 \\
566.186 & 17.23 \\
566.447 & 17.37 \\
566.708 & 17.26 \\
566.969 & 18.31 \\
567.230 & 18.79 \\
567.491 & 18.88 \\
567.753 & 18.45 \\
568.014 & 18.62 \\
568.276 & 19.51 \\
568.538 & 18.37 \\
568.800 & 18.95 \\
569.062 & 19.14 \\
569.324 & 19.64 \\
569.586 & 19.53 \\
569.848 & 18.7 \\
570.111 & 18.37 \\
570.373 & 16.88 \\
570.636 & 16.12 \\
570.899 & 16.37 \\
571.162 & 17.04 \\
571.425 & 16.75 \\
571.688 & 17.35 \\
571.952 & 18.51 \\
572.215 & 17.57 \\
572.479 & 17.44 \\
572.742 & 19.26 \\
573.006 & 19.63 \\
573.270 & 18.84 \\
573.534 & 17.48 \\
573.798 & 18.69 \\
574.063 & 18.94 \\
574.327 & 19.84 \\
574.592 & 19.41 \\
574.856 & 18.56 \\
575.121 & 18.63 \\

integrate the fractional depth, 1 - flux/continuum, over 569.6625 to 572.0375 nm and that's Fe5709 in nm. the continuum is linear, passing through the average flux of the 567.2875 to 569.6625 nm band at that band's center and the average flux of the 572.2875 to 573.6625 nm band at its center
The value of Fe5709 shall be 0.172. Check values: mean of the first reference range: 19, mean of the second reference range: 18.5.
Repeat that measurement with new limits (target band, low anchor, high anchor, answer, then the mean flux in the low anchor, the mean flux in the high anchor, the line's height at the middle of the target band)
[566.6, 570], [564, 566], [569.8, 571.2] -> -0.35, 16.9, 17.2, 17.1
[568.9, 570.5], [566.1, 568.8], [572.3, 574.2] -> -0.03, 18.3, 18.6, 18.4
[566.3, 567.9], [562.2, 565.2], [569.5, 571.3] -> -0.11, 16.5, 17.5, 17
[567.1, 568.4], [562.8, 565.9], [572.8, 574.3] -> -0.09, 16.9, 18.8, 17.6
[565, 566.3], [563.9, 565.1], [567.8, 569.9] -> -0.08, 16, 19.1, 16.8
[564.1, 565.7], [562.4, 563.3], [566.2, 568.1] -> 0.06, 17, 18.2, 17.6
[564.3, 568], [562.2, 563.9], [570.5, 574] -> -0.13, 16.9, 17.8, 17.2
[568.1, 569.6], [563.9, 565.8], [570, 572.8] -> -0.18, 16.8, 17.4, 17.1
